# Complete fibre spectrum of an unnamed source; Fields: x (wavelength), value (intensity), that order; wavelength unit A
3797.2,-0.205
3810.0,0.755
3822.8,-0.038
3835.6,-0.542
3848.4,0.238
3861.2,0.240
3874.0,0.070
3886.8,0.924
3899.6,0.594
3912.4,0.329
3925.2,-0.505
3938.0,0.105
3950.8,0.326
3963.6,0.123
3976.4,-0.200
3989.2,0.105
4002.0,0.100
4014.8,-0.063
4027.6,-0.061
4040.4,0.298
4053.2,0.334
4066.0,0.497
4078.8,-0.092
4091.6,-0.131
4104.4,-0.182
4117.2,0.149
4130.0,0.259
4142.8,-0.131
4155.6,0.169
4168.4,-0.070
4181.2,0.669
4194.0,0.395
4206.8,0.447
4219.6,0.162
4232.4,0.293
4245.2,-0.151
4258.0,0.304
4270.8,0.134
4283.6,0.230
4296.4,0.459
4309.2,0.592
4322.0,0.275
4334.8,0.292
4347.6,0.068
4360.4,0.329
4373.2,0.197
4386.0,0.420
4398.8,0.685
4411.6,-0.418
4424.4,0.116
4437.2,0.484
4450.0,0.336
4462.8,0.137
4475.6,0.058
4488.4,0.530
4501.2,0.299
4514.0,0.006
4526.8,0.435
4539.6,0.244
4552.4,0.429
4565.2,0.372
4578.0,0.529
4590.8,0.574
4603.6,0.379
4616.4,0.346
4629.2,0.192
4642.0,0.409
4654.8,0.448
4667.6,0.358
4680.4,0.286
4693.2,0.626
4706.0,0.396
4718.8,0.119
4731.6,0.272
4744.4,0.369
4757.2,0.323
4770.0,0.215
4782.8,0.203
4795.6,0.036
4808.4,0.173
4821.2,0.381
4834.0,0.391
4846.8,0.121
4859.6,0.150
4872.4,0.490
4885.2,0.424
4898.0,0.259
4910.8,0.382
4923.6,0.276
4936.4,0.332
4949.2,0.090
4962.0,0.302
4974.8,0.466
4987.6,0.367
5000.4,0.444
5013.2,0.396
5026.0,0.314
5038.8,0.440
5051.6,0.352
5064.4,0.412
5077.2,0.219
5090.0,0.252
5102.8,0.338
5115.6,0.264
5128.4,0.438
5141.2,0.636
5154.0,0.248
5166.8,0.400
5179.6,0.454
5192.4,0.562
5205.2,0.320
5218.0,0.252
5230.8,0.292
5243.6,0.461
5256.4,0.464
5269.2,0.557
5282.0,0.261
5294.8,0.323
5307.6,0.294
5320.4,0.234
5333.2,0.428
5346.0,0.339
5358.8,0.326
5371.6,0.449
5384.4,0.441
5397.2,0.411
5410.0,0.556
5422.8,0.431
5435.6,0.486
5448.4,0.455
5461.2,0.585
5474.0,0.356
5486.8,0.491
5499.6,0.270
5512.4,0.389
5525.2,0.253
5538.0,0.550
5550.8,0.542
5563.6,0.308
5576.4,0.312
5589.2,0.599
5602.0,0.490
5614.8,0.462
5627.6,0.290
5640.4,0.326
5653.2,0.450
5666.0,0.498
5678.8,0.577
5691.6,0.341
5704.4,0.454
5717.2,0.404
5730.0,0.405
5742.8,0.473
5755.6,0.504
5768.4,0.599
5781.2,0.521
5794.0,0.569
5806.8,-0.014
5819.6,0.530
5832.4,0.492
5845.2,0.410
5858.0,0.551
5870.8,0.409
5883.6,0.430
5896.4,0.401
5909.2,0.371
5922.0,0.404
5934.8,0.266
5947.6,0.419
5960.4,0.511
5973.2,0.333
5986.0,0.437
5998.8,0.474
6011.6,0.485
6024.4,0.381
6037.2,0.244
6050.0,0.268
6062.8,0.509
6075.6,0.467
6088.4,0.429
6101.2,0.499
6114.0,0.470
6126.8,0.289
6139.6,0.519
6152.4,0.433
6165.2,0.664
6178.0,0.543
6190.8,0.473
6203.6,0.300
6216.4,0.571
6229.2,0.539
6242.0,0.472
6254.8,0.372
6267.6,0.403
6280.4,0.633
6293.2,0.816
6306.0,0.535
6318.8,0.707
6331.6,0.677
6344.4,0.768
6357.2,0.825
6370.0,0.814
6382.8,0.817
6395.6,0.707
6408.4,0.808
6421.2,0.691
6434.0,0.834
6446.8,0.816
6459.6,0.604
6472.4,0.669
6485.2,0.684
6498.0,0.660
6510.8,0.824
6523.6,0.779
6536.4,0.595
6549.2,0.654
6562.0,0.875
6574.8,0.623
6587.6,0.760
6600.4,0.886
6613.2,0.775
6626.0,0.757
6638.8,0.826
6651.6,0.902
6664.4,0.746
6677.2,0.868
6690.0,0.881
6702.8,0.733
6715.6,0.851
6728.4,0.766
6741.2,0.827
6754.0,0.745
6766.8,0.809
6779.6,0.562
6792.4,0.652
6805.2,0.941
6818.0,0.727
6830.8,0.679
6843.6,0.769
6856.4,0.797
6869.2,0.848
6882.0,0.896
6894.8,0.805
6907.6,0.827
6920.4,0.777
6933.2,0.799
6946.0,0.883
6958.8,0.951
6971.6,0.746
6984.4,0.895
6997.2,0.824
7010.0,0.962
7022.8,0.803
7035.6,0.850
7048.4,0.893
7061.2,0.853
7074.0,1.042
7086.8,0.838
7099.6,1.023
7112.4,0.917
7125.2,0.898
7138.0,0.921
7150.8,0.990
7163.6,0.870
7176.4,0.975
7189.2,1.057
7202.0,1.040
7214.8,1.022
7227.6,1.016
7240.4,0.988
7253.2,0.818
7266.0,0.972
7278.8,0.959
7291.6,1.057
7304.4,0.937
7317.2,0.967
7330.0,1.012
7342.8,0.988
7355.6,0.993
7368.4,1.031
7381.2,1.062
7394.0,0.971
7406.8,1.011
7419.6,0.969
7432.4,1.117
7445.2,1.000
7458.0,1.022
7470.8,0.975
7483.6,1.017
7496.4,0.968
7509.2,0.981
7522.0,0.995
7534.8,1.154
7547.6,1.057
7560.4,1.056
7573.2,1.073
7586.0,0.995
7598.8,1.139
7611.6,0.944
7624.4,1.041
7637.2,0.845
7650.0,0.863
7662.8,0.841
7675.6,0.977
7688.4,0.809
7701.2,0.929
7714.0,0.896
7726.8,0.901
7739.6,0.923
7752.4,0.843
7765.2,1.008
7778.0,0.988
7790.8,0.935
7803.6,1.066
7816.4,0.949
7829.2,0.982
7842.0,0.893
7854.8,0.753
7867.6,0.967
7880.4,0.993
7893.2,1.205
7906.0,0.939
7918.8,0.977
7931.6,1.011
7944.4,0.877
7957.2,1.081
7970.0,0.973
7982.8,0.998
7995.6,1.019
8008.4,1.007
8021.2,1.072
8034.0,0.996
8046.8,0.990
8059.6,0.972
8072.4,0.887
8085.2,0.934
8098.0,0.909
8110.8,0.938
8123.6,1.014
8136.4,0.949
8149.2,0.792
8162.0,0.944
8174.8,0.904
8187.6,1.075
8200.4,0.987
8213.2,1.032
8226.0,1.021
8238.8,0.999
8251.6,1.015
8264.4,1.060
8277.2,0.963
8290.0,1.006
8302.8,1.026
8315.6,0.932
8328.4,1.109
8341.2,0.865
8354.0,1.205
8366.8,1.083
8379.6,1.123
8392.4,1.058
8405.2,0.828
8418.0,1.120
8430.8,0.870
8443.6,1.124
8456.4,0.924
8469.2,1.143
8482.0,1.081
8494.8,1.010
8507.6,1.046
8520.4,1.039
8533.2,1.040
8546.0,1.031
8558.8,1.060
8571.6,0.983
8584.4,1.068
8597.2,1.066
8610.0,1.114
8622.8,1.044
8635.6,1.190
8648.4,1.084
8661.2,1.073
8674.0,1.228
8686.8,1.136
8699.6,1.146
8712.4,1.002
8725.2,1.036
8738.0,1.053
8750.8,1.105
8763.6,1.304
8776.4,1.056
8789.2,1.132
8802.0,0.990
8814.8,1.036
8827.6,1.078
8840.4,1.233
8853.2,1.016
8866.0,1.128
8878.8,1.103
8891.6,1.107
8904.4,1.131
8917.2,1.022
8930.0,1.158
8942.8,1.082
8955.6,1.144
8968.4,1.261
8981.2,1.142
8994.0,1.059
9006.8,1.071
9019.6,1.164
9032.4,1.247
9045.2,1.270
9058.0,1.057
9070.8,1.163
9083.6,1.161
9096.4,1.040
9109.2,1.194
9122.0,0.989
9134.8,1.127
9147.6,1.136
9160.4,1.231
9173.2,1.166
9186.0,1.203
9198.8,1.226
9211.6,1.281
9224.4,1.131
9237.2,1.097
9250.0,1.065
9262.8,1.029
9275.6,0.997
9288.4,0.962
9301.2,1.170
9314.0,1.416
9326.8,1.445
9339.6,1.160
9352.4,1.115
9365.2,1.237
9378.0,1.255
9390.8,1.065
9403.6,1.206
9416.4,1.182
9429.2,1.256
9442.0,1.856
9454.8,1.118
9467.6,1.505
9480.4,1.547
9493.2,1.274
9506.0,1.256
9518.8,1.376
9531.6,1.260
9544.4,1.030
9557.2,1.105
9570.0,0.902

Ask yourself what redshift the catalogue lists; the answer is 0.576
